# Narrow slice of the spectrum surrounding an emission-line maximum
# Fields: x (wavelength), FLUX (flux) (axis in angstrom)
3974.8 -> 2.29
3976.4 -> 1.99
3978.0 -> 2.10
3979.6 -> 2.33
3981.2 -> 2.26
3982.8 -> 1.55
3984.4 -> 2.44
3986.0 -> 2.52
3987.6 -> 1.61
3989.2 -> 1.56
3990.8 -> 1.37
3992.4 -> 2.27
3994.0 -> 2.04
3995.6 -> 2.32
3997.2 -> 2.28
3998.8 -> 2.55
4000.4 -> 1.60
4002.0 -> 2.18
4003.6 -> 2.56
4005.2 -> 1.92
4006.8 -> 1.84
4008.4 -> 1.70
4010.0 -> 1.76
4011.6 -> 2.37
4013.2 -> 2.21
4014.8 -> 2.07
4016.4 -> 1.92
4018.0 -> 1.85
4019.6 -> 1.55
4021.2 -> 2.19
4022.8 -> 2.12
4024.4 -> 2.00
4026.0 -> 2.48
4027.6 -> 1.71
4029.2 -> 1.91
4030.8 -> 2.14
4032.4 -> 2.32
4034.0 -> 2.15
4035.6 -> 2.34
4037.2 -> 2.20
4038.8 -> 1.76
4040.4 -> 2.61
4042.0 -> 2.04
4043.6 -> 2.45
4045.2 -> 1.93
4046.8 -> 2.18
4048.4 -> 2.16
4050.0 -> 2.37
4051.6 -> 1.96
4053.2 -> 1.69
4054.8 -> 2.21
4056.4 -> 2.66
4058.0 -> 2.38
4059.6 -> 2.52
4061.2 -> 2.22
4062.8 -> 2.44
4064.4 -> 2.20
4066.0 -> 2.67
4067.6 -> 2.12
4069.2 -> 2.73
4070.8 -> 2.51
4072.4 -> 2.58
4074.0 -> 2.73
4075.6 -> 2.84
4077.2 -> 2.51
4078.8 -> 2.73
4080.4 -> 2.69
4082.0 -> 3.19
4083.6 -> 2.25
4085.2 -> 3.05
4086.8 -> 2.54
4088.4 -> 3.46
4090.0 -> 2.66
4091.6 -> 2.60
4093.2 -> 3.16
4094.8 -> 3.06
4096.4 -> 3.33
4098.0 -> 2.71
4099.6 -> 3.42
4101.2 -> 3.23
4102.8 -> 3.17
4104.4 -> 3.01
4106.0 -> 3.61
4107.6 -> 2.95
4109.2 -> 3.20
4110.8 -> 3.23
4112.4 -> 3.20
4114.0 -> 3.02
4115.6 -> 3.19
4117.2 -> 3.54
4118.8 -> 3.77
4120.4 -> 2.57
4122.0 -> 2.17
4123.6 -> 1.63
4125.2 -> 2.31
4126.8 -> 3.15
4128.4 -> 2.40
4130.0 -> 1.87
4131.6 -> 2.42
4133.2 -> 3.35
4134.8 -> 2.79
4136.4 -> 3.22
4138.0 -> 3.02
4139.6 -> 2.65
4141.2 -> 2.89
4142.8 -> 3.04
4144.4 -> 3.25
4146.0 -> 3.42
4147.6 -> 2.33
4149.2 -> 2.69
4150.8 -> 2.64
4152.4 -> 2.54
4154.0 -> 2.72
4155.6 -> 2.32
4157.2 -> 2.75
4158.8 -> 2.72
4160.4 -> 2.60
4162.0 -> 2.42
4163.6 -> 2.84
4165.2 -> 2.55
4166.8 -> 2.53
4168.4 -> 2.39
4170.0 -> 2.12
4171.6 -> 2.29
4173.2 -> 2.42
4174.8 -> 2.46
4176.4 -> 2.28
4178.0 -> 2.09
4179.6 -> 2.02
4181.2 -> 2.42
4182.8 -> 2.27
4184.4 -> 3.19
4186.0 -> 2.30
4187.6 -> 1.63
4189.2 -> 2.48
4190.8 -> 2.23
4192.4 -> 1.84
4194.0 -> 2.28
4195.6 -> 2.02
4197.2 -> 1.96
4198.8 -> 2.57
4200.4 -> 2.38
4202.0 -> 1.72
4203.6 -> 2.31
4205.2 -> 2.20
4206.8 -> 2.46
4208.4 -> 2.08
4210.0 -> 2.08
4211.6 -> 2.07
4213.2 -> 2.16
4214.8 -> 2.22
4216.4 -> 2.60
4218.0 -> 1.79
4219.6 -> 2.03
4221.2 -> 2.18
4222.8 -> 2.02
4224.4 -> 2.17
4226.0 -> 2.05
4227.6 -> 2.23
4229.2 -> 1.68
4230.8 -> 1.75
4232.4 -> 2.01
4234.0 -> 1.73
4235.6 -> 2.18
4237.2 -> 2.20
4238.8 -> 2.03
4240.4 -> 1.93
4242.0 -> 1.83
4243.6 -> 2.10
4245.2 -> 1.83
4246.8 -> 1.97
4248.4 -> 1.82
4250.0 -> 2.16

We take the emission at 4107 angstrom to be C IV 1549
